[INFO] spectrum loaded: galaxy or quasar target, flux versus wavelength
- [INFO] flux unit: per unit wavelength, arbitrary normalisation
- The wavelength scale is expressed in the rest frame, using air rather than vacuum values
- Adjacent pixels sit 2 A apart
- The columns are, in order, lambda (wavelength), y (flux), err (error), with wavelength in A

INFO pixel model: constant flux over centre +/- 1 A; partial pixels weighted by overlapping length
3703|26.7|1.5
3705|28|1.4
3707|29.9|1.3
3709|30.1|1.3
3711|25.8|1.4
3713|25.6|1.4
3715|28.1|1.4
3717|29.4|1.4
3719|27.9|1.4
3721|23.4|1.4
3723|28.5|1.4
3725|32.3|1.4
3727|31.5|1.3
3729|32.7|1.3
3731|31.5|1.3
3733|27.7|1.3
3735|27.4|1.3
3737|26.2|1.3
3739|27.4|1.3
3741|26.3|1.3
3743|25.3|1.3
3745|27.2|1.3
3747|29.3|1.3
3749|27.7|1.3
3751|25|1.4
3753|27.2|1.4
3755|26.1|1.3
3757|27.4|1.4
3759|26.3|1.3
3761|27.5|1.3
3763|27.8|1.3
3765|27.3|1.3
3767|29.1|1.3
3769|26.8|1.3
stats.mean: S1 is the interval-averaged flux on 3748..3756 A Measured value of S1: 26.5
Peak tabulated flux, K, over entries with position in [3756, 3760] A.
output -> 27.4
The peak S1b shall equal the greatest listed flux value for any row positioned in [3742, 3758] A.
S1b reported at 29.3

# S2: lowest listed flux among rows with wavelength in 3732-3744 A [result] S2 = 25.3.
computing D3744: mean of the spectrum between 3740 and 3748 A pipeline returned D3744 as 27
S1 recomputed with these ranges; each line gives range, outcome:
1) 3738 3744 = 26.3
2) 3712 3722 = 26.9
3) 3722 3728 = 30.8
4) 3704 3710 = 29.3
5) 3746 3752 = 27.3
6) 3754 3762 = 26.8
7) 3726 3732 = 31.9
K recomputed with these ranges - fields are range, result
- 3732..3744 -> 27.7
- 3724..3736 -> 32.7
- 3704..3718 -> 30.1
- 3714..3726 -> 32.3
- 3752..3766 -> 27.8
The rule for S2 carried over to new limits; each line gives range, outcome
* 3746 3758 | 25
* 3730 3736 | 27.4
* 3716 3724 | 23.4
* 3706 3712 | 25.8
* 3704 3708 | 28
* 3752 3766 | 26.1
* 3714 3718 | 28.1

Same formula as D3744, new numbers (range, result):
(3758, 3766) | 27.2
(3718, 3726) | 28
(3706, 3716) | 27.9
